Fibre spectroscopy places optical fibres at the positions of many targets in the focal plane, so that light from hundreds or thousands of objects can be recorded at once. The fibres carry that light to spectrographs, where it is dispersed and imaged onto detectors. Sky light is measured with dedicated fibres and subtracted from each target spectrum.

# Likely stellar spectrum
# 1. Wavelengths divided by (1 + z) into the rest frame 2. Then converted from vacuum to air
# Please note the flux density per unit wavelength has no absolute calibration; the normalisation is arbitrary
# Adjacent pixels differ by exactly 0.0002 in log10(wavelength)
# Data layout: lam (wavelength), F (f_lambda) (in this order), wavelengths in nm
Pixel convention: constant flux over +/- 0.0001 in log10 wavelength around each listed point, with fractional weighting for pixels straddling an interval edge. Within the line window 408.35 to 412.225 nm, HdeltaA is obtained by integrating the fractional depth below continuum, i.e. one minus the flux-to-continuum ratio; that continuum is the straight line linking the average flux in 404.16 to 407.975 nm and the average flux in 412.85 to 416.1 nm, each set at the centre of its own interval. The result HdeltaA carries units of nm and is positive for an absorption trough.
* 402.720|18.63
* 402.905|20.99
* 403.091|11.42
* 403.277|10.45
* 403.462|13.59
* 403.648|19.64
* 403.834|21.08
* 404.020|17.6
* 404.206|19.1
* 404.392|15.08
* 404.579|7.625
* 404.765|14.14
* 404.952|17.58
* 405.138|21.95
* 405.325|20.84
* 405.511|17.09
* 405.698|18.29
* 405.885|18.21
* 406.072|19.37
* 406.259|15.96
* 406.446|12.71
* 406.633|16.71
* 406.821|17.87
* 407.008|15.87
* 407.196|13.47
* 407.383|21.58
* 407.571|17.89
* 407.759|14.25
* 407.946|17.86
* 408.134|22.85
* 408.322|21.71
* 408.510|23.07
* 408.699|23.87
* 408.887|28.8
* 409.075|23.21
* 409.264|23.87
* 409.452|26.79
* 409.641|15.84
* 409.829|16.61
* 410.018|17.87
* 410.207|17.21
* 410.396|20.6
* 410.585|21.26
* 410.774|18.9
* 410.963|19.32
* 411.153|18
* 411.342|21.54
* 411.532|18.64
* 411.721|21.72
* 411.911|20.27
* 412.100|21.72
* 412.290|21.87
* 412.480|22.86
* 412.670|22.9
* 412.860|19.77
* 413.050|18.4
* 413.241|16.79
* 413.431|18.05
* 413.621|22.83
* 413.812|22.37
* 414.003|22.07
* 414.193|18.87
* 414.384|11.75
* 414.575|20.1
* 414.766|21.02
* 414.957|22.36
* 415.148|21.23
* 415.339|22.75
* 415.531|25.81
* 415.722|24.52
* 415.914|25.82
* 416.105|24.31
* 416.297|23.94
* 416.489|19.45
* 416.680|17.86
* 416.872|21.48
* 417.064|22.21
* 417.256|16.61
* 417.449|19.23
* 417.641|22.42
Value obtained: -0.44 nm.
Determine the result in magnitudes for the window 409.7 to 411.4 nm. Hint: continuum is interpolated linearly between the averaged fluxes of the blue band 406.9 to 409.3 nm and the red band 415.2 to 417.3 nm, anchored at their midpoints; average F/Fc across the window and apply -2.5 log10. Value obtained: 0.12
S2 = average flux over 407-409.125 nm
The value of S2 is 20.5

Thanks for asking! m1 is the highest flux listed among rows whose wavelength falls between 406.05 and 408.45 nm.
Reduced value 22.85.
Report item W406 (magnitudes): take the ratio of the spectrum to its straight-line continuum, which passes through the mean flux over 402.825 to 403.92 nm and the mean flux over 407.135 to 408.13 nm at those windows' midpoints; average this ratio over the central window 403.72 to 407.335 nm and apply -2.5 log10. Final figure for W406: 0.00 mag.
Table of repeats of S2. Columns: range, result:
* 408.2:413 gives 21.1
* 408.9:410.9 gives 20.6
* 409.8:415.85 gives 20.4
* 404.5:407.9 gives 16.8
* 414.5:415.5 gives 21.8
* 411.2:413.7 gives 20.5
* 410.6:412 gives 19.8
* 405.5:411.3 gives 19.3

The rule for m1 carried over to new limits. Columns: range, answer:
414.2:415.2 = 22.36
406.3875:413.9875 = 28.8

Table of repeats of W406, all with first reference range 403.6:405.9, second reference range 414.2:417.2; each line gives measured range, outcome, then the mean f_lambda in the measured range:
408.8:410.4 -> -0.105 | 21.2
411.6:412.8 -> -0.080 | 21.8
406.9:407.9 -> 0.109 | 16.7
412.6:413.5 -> 0.077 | 19.1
